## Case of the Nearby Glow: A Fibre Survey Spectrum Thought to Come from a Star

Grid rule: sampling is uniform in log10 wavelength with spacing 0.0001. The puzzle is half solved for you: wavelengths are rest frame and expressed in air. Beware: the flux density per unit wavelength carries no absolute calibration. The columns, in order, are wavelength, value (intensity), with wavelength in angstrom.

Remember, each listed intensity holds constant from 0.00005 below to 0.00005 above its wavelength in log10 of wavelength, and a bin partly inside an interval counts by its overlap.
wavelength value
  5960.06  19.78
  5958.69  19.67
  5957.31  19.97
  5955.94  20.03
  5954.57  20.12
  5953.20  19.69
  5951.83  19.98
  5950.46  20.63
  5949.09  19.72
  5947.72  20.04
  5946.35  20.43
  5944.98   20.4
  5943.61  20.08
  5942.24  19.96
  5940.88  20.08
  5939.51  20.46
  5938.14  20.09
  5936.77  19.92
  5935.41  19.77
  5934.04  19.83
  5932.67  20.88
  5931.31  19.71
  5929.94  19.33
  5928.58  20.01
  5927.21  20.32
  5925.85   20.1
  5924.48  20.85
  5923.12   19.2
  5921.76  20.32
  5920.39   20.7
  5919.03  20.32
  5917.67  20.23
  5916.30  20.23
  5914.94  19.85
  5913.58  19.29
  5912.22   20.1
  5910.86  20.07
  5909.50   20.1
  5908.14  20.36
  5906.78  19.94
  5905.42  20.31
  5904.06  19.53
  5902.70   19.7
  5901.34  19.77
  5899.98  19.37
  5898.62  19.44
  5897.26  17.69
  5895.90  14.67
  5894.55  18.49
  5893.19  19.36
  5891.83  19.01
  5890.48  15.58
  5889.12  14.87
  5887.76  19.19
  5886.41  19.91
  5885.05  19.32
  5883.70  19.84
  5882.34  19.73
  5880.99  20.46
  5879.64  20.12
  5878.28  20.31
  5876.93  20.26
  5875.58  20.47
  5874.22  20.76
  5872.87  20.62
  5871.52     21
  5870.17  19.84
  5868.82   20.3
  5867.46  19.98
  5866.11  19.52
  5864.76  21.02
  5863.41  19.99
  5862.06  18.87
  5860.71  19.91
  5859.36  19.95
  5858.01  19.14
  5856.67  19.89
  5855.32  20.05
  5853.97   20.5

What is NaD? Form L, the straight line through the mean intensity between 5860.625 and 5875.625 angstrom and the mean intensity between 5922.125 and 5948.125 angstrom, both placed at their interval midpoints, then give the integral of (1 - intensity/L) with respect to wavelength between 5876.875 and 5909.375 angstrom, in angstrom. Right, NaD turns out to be 1.8 angstrom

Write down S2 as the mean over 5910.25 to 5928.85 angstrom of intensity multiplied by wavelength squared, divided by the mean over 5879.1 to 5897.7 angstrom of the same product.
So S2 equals 1.1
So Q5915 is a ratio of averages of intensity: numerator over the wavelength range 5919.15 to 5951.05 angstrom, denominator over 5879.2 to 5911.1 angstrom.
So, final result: 1.1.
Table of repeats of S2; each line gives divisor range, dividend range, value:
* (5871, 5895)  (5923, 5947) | 1.05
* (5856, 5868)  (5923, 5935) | 1.04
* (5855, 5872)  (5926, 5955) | 1.03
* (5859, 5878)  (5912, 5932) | 1.01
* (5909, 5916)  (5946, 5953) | 1.02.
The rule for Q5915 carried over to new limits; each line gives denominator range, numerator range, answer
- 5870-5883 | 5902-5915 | 0.98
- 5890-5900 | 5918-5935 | 1.12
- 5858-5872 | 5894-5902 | 0.91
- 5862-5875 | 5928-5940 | 0.99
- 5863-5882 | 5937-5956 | 0.99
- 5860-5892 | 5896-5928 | 1.01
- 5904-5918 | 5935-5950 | 1.00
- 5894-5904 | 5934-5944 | 1.08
